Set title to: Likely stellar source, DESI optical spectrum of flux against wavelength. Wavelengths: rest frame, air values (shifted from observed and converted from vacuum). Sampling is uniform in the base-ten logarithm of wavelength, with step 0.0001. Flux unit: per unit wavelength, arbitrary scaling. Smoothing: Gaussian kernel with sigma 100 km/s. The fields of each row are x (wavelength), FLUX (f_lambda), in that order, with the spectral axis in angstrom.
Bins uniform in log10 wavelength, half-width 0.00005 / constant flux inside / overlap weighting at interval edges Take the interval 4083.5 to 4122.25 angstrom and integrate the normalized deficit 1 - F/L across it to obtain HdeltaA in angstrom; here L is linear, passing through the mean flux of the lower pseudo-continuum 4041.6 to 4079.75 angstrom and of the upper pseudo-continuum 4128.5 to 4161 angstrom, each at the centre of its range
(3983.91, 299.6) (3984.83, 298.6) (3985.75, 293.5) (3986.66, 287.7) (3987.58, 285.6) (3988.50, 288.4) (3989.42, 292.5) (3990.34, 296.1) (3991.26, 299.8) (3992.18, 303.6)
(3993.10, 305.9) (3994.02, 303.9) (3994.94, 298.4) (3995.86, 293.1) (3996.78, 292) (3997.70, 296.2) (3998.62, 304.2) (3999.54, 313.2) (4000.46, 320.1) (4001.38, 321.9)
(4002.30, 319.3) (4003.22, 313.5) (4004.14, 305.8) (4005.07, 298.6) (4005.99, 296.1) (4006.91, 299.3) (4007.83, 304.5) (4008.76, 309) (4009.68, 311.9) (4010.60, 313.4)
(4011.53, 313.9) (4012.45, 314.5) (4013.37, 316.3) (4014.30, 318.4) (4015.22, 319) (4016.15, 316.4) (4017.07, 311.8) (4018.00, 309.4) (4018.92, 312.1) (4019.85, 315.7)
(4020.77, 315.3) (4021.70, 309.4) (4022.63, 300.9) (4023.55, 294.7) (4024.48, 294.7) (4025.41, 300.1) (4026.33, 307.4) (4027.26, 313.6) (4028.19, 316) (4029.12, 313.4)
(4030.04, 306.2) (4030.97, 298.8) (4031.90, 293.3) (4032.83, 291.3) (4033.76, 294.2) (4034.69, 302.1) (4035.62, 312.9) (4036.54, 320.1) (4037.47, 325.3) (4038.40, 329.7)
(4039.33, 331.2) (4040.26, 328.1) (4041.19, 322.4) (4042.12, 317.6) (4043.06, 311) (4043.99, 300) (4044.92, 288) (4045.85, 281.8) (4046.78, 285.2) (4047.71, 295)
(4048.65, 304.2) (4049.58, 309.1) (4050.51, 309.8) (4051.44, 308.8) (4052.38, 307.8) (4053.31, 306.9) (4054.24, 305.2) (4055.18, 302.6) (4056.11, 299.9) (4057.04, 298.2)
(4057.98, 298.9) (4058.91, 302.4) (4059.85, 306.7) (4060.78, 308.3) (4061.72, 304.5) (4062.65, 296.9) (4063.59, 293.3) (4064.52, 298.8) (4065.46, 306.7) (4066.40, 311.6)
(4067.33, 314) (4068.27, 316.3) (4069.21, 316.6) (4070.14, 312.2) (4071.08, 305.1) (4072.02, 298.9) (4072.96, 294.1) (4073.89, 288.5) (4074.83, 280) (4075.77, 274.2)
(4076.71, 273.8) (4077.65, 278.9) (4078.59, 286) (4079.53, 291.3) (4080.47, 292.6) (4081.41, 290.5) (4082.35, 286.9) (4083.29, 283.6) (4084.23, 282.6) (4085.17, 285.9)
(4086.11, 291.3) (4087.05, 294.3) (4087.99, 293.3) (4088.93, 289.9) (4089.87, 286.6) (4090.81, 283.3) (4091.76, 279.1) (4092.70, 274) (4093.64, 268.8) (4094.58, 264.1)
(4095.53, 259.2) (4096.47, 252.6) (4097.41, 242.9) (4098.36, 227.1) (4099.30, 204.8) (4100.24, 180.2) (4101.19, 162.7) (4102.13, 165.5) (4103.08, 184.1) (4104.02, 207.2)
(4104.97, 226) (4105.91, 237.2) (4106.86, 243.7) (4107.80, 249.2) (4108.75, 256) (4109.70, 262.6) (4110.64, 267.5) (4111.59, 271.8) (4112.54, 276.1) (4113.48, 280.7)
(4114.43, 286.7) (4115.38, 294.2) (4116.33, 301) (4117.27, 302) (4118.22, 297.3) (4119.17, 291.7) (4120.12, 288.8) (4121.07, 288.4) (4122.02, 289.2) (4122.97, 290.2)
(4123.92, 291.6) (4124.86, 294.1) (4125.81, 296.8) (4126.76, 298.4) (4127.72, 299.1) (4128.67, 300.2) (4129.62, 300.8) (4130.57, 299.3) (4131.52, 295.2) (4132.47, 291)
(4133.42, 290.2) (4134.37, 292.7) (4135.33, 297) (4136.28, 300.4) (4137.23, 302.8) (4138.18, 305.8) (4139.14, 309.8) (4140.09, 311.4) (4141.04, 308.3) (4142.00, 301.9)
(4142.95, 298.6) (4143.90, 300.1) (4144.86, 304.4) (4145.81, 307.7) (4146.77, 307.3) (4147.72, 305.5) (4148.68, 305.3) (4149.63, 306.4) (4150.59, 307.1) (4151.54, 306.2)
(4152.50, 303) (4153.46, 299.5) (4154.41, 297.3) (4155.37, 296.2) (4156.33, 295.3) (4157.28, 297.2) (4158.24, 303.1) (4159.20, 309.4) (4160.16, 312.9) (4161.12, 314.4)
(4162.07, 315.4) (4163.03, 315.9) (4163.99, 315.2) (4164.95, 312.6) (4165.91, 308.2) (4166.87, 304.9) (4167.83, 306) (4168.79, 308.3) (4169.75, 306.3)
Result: 5.2 angstrom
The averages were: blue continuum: 300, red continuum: 302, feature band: 261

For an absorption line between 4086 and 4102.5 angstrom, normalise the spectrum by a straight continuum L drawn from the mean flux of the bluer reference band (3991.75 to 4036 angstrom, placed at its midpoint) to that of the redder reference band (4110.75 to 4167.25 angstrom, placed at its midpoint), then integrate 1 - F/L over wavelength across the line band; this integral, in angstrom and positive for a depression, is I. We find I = 2.8 angstrom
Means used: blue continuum 307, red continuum 300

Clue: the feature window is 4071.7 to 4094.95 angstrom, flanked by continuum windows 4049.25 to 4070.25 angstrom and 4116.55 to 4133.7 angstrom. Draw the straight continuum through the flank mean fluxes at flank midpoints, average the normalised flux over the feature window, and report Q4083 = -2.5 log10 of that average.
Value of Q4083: 0.06 mag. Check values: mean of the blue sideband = 306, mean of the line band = 285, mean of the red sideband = 295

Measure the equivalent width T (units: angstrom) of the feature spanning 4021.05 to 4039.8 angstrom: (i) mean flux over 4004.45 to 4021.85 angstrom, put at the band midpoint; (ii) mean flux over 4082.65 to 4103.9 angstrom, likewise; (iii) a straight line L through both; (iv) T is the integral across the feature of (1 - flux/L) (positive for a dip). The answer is -0.62 angstrom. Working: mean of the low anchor 311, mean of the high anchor 252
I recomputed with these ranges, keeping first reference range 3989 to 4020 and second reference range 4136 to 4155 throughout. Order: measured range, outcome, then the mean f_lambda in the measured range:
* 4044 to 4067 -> 0.4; 301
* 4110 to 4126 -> 0.9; 288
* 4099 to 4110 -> 3.3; 214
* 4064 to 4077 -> 0.3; 300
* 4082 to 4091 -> 0.5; 288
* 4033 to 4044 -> -0.3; 316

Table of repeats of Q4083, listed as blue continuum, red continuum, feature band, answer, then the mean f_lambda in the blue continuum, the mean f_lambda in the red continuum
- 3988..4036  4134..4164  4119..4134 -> 0.04 mag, 306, 305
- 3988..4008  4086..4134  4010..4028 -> -0.05 mag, 303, 268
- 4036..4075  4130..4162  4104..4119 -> 0.13 mag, 306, 303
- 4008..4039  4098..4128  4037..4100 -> -0.03 mag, 310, 260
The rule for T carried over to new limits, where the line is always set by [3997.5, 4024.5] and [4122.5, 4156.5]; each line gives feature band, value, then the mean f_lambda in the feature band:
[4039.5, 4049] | 0.11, 304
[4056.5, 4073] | 0.06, 305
